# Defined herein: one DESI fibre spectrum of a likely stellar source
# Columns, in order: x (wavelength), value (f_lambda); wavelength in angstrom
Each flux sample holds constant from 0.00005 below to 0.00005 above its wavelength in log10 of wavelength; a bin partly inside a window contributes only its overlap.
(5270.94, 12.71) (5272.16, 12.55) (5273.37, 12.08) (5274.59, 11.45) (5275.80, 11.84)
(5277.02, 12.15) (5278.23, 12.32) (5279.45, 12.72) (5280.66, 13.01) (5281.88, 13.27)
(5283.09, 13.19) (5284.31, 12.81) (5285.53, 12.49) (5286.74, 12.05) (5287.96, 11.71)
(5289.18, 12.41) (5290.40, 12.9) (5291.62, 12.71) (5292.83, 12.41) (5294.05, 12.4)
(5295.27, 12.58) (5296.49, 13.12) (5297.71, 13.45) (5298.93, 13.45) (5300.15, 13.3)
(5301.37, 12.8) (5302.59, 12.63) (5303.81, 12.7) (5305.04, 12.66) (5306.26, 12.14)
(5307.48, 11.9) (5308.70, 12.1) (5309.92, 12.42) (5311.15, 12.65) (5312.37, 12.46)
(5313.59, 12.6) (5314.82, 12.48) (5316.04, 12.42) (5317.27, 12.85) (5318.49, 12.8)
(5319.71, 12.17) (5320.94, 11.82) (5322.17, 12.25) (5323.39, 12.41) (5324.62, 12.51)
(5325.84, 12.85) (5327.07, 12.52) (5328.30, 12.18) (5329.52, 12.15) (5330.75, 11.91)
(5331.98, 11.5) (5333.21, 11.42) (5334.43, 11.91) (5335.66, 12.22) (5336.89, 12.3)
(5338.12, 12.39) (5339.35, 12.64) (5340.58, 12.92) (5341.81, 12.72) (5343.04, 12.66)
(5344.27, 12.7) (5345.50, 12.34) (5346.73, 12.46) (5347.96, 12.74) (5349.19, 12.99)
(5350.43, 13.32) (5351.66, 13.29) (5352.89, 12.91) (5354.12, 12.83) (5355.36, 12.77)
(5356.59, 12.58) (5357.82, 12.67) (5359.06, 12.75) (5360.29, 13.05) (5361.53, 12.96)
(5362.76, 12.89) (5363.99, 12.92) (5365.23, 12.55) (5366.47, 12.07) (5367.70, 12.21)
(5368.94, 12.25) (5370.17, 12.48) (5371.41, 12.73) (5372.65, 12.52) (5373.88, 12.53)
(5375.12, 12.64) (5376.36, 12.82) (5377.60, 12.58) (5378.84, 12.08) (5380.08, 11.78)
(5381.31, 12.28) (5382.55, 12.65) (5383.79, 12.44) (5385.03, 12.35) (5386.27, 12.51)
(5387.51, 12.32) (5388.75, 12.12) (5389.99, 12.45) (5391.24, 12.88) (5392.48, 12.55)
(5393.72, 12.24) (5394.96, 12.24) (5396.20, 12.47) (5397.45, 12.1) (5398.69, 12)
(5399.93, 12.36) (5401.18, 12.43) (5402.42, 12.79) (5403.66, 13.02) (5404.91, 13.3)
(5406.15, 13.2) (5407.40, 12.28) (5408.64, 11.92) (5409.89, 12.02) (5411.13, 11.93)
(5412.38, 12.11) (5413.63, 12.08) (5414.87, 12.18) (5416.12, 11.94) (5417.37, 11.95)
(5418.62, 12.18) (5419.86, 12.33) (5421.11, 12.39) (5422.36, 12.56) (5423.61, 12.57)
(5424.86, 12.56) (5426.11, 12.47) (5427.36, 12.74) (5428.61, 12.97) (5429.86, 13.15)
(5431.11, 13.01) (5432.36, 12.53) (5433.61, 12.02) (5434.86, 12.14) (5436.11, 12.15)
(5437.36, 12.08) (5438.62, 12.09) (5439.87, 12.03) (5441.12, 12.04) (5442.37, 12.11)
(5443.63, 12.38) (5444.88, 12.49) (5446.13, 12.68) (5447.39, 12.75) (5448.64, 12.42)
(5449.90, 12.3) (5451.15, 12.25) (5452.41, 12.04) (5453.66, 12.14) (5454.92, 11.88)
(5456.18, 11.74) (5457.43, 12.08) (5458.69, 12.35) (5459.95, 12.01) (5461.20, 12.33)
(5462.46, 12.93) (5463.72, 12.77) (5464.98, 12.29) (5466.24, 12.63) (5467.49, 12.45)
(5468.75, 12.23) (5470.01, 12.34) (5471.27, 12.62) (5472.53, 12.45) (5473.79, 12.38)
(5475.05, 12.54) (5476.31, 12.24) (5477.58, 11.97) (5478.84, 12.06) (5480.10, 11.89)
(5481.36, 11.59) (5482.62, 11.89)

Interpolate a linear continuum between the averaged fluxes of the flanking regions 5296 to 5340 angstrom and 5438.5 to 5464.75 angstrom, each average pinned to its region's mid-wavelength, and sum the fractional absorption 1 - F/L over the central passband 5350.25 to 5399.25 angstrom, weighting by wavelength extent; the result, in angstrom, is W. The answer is -0.6 angstrom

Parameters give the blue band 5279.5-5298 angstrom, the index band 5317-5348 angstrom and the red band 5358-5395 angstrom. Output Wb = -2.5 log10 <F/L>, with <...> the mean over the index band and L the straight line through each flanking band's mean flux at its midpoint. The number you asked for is 0.02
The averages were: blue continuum 12.7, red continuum 12.5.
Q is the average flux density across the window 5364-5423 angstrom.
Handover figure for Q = 12.4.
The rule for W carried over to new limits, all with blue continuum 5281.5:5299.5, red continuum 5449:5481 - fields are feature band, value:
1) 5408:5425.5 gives 0.3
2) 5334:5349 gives 0.1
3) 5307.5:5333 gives 0.6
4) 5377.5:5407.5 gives 0.0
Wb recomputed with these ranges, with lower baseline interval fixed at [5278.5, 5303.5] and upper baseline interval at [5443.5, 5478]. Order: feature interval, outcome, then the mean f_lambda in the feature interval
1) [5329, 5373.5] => 0.006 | 12.5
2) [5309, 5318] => 0.015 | 12.5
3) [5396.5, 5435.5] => 0.003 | 12.4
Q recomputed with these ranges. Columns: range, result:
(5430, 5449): 12.4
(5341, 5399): 12.6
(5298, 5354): 12.5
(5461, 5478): 12.4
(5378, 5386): 12.3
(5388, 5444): 12.4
